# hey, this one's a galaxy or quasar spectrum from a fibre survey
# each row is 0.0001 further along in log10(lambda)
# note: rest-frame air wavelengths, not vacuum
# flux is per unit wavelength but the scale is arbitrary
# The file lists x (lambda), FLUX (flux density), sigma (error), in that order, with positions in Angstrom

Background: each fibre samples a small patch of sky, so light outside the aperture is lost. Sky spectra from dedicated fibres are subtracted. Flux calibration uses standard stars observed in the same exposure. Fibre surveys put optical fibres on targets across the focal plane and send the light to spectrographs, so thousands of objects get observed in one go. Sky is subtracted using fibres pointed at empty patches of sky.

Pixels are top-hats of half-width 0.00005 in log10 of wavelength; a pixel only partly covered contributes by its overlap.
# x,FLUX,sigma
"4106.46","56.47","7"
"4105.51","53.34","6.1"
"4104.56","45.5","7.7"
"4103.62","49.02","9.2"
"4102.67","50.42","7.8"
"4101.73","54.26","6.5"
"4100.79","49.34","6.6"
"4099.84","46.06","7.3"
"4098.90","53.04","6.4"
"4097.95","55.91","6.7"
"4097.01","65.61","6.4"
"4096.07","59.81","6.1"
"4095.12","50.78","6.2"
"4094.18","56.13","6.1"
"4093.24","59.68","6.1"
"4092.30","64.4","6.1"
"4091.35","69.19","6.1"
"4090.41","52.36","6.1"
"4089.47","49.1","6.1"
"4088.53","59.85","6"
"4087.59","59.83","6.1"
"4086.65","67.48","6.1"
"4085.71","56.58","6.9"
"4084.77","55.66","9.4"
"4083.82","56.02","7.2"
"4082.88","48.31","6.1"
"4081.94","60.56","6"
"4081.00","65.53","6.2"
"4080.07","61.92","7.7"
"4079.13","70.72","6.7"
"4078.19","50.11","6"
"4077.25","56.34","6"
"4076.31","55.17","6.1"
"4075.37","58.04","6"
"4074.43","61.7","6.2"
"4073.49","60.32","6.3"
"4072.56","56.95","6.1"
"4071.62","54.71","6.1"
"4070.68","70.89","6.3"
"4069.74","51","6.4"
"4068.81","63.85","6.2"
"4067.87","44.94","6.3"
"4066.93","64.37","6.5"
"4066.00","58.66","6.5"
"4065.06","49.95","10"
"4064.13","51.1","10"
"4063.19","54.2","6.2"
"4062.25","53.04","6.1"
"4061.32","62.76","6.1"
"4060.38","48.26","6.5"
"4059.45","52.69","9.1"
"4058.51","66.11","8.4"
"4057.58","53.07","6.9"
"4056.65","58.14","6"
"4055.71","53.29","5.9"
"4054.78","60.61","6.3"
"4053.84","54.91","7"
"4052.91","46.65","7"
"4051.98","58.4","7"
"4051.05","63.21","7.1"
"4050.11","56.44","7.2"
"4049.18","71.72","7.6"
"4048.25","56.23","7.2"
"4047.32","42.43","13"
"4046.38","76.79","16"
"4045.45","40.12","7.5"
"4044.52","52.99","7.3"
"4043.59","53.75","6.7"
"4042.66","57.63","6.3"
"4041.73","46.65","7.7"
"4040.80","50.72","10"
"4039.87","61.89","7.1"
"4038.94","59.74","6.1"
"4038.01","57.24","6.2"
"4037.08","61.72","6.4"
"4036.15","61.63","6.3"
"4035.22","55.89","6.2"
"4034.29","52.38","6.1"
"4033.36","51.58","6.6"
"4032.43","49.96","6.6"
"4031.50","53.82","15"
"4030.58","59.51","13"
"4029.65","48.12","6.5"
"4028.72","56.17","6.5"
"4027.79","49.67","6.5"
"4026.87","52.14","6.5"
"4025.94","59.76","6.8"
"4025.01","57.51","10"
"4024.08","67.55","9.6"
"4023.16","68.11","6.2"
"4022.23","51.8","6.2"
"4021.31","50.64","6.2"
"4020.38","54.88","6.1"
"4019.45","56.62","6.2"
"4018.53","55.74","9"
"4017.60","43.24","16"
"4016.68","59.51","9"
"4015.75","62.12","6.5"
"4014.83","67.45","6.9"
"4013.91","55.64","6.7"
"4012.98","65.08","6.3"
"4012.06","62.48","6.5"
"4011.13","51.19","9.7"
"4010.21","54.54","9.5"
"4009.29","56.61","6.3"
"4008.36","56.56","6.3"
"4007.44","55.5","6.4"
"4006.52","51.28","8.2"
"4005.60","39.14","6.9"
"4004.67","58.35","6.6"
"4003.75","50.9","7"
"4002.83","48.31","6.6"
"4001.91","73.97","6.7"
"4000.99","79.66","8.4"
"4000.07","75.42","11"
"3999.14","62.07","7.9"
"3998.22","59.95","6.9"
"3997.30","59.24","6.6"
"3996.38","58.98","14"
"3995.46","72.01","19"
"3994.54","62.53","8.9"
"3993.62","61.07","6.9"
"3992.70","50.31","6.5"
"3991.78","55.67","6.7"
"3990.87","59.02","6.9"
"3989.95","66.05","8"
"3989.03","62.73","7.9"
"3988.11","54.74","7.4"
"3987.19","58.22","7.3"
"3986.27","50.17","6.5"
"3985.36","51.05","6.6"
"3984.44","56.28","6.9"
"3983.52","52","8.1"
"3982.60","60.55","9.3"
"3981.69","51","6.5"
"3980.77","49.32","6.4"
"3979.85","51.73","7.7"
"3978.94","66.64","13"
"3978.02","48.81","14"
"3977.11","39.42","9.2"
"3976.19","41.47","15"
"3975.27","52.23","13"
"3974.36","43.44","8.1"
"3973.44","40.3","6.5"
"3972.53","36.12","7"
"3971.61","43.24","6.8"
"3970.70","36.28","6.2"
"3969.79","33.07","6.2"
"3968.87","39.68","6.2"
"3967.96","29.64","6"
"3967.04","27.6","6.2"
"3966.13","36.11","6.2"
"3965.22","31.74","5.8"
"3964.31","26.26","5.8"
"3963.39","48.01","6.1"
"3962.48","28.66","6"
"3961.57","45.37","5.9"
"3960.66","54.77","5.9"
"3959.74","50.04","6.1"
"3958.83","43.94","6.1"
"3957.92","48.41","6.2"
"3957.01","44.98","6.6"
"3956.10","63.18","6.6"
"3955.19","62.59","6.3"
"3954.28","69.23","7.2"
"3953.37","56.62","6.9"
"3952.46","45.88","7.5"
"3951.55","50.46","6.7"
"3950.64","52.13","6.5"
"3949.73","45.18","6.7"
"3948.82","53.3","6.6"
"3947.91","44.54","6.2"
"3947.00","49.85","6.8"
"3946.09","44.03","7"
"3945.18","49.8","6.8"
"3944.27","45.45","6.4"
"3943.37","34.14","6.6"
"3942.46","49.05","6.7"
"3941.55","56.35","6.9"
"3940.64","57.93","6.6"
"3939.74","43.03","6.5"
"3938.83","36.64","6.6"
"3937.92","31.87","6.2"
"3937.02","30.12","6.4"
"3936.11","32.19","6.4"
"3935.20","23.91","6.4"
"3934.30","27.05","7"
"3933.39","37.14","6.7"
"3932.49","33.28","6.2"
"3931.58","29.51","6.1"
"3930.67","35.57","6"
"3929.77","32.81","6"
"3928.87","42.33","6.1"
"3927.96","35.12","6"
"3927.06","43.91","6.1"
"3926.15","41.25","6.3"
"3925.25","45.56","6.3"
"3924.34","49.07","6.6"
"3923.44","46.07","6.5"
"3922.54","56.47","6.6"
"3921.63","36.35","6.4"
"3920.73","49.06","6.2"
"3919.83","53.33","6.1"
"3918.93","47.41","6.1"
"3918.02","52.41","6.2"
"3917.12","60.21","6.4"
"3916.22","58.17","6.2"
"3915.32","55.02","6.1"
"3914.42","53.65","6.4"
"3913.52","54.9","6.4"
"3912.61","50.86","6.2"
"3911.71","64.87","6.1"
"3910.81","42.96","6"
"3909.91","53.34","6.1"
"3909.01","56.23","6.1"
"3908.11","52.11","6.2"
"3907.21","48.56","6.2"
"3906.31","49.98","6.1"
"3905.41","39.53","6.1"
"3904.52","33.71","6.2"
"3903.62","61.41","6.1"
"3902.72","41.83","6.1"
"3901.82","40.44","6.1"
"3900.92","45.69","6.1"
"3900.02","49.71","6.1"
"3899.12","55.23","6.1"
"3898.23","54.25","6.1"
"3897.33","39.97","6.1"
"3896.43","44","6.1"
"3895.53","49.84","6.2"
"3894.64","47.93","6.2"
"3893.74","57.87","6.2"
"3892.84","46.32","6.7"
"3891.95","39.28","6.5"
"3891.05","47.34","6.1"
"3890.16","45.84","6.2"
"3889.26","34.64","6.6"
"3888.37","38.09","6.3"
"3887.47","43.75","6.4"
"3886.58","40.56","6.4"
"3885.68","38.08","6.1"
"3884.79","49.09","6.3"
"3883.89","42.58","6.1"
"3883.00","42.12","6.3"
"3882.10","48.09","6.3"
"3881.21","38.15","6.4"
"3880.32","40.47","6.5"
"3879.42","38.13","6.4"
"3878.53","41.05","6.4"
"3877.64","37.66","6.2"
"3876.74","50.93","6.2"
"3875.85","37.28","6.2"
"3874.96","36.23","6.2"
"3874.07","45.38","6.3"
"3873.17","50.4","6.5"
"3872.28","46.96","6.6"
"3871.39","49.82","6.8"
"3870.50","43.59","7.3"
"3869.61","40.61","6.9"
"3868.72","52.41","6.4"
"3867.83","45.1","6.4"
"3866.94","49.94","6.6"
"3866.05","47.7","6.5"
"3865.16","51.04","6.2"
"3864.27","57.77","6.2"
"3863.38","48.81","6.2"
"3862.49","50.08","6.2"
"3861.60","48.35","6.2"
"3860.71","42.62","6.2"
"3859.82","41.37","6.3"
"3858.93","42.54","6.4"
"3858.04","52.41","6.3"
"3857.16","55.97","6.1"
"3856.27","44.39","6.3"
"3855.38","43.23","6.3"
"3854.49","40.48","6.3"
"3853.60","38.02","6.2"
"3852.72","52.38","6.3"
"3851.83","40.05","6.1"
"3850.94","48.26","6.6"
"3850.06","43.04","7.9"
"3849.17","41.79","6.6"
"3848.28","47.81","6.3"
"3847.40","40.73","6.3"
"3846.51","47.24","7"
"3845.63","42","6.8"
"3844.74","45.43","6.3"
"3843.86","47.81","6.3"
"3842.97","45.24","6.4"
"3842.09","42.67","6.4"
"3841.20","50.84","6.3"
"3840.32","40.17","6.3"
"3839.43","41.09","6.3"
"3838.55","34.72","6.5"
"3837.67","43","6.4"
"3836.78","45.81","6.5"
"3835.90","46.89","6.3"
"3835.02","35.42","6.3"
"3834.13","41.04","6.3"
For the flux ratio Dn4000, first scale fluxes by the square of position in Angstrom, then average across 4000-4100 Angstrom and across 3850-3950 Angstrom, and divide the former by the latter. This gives 1.4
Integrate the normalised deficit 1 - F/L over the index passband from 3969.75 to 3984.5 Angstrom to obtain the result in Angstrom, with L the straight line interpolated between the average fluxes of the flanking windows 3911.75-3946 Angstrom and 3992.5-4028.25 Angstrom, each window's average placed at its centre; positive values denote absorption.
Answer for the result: 1.5 Angstrom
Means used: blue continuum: 43.9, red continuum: 58.5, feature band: 47.3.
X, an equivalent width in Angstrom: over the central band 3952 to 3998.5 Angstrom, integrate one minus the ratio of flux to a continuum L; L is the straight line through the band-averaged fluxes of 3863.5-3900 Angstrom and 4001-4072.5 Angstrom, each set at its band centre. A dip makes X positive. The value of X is 2.0 Angstrom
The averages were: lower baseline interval 45.2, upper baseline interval 56.3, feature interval 49.7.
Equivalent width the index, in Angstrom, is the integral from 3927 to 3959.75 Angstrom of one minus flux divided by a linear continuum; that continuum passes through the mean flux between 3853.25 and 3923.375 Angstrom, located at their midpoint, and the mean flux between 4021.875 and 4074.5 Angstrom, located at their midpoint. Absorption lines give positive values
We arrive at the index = 4.1 Angstrom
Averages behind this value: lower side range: 47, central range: 44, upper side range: 56.4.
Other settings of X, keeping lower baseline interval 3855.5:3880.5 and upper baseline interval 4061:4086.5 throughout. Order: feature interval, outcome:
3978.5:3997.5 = -1.7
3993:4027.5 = -3.0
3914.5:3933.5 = 1.6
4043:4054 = 0.0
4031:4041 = -0.1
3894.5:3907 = 0.3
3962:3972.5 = 3.5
